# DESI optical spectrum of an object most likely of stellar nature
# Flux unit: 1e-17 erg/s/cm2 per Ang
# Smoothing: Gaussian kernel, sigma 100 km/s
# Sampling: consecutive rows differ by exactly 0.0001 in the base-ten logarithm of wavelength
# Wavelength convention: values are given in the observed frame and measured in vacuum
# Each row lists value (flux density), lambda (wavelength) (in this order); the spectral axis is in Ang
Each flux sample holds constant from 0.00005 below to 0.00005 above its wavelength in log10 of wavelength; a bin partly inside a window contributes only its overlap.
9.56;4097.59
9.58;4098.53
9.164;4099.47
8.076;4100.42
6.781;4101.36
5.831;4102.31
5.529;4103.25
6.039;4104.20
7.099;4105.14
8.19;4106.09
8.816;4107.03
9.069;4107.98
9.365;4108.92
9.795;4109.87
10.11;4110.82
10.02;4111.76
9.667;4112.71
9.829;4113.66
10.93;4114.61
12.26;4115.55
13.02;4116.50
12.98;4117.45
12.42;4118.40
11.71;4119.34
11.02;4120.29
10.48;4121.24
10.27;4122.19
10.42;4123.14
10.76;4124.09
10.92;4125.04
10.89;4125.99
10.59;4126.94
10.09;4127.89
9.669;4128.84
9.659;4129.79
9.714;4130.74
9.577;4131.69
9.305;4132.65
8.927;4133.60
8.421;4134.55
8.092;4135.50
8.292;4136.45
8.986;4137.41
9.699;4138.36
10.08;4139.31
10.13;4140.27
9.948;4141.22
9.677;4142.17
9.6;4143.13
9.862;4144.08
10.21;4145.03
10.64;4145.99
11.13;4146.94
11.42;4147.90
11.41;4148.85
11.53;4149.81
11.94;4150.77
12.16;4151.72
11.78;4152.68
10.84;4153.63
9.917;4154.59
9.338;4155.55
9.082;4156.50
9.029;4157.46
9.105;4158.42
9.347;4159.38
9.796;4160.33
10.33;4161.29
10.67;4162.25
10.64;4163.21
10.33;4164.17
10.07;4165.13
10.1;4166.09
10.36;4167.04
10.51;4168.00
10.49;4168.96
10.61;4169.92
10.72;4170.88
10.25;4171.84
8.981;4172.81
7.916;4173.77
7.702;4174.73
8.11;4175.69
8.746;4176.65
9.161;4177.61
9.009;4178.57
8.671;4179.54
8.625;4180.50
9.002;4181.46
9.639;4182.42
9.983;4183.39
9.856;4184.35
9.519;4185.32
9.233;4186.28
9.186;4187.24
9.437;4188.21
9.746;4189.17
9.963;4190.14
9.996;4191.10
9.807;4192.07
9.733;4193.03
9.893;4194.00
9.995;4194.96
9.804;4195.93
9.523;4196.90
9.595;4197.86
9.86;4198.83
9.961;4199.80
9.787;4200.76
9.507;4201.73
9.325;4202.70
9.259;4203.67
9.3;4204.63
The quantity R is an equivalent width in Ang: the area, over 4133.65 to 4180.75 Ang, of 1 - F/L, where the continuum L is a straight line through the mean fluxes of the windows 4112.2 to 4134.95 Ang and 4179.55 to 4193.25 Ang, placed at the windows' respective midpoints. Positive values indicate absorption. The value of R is 0.68 Ang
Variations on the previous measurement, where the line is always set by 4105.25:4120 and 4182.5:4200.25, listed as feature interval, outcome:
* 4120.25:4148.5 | 0.89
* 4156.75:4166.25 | 0.08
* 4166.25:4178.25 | 0.52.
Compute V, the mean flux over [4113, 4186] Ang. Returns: 10.1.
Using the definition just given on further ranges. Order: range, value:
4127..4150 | 9.83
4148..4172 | 10.4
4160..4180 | 9.67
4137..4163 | 10.3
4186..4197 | 9.7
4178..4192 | 9.42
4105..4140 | 10.1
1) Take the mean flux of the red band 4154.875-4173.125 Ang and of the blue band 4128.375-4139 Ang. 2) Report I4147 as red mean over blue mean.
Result 1.1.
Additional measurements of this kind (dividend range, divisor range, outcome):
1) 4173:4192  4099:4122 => 0.96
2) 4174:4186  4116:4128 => 0.80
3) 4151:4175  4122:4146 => 1.03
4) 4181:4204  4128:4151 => 0.98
